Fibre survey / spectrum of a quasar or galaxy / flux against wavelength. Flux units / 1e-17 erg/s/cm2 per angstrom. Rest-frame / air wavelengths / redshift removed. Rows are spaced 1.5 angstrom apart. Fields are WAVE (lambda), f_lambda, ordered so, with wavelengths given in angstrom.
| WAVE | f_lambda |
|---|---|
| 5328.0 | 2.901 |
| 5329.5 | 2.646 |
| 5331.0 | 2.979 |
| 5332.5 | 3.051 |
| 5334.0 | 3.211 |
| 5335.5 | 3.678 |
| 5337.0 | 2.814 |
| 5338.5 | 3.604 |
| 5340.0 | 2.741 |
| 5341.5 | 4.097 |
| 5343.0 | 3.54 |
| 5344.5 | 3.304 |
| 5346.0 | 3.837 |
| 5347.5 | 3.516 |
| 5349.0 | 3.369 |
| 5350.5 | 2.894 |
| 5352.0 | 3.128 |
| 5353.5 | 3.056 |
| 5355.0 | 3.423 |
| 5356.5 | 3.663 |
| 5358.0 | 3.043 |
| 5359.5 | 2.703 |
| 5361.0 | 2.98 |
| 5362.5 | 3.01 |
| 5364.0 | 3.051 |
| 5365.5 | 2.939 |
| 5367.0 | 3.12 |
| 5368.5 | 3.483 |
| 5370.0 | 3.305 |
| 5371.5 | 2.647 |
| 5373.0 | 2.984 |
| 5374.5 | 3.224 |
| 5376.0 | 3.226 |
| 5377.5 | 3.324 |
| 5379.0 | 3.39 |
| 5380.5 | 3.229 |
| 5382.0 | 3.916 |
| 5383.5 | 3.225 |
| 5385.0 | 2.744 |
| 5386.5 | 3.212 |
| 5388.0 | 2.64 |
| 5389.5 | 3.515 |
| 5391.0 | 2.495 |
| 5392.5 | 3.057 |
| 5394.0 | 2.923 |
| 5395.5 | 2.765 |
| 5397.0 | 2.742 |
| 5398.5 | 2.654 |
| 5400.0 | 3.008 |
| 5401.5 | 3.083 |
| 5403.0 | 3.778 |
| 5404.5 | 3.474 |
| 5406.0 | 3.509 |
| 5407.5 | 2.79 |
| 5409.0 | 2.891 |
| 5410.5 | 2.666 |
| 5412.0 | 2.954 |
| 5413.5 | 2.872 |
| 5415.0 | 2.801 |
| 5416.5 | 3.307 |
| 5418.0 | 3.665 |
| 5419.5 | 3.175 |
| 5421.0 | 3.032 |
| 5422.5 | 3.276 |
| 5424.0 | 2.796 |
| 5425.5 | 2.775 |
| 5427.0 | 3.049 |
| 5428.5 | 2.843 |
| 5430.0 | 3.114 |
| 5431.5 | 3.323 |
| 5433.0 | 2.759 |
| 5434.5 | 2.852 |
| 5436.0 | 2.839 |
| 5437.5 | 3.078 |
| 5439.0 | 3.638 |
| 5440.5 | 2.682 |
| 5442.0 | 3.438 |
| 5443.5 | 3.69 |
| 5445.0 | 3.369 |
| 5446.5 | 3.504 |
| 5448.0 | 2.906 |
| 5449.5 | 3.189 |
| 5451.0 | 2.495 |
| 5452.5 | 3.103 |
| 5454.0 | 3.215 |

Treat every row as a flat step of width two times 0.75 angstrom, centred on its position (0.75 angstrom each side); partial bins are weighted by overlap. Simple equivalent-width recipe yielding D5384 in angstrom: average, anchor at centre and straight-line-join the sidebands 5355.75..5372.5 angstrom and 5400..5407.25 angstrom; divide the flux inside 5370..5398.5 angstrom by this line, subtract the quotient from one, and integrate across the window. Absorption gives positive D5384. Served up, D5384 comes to 1.4 angstrom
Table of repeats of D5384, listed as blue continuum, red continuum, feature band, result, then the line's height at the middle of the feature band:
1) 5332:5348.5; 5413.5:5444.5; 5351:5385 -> 1.4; 3.31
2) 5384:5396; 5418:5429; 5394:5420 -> -0.7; 2.99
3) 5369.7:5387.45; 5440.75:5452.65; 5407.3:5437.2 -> 1.9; 3.19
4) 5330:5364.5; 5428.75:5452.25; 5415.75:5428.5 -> 0.1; 3.14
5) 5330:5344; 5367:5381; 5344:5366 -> 0.3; 3.24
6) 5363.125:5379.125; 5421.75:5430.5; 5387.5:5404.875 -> 0.3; 3.07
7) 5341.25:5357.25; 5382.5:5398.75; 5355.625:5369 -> 0.6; 3.26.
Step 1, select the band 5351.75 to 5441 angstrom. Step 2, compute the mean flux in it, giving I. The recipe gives 3.08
